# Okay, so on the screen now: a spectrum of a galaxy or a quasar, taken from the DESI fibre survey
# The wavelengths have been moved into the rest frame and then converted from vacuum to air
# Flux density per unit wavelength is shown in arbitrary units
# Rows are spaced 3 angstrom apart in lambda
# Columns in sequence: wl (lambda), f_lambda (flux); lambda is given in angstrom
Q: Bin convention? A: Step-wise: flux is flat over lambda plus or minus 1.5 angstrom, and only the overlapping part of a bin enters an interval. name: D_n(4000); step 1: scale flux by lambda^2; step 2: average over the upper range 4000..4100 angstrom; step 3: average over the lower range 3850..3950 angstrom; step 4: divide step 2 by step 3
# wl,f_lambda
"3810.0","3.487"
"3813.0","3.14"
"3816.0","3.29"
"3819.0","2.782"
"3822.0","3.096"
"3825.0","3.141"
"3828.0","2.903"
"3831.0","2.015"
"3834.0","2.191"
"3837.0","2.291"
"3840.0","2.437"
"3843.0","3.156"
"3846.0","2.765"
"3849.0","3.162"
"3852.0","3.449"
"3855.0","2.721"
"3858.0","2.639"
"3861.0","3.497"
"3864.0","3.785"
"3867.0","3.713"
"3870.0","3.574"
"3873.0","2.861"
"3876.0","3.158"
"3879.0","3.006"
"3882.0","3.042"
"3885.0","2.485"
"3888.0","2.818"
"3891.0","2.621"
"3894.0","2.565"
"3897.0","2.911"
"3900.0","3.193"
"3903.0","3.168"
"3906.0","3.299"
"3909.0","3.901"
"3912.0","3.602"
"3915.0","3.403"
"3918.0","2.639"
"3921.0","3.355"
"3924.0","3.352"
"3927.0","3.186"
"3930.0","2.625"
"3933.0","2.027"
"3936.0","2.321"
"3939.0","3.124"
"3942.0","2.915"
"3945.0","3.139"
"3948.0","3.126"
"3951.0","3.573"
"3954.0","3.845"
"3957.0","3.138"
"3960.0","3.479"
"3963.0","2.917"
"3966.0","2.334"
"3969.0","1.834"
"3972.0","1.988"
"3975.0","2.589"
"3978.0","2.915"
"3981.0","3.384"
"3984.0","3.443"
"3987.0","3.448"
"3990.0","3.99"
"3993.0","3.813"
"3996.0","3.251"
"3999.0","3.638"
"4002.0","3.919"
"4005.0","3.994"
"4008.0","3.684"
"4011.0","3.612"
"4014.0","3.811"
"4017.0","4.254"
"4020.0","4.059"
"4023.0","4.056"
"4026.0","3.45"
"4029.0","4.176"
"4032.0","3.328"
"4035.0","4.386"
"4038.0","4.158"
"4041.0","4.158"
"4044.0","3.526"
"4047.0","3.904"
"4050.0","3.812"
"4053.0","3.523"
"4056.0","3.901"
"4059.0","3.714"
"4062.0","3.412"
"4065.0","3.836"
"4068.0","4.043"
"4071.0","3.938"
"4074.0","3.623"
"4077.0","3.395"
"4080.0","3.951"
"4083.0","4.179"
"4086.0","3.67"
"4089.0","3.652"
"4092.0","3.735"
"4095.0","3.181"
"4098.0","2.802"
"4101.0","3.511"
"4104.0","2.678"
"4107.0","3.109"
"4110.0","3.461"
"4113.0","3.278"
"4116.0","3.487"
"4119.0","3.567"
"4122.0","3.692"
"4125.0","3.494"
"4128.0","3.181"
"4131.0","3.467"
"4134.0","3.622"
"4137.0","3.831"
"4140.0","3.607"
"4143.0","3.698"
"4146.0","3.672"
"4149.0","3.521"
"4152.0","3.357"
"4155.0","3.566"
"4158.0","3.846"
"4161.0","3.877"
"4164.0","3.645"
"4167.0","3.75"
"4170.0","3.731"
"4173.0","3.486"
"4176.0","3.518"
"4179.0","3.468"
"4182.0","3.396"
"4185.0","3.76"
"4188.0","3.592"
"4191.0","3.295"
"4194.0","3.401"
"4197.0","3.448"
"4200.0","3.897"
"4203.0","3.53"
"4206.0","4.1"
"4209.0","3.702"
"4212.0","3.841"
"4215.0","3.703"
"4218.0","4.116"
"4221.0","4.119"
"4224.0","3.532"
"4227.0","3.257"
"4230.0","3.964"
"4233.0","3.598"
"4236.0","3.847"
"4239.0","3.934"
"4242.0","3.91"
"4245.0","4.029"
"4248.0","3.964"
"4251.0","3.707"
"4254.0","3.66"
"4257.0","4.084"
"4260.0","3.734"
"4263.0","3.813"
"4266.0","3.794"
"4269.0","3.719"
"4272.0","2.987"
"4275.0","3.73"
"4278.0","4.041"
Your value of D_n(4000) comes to 1.3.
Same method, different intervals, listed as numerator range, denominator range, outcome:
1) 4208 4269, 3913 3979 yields 1.51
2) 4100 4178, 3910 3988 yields 1.30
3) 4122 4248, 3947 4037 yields 1.17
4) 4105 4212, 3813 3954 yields 1.36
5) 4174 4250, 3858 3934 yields 1.40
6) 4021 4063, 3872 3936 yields 1.37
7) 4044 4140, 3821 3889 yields 1.36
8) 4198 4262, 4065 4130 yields 1.16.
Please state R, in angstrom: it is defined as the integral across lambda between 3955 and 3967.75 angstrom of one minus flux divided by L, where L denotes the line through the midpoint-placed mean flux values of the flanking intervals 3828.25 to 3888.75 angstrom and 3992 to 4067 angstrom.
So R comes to 1.8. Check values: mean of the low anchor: 2.94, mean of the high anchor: 3.82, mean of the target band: 2.98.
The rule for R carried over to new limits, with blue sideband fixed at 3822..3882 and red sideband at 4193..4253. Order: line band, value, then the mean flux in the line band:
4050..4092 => -3.7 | 3.76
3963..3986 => 4.0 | 2.68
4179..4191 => 0.5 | 3.53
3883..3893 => 1.3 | 2.66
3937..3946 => 0.4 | 3.01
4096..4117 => 2.1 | 3.18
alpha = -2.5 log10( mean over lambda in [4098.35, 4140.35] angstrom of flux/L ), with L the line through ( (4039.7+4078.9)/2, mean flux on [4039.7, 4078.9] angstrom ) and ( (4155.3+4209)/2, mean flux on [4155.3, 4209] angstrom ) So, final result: 0.09 mag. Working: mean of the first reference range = 3.75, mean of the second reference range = 3.63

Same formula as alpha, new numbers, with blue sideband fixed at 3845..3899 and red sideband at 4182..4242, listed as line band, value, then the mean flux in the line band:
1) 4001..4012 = -0.15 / 3.81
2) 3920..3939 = 0.12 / 2.82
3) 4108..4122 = 0.02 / 3.46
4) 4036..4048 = -0.17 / 3.96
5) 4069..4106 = -0.02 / 3.53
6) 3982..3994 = -0.12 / 3.66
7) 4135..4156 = -0.01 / 3.61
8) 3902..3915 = -0.12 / 3.49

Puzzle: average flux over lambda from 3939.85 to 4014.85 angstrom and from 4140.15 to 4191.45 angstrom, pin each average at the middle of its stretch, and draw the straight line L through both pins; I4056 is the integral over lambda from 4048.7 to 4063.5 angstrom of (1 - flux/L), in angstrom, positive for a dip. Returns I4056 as -1.14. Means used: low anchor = 3.27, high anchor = 3.61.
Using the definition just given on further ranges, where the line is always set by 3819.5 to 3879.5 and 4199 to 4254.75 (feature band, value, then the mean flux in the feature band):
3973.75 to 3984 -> 0.69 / 3.04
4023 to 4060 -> -4.86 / 3.85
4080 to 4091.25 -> -1.11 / 3.84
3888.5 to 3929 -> -0.61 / 3.15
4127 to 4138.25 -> 0.22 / 3.53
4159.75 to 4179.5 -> 0.21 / 3.64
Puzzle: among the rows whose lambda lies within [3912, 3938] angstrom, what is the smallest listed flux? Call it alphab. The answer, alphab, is 2.027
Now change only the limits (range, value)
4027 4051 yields 3.328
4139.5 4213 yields 3.295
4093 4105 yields 2.678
